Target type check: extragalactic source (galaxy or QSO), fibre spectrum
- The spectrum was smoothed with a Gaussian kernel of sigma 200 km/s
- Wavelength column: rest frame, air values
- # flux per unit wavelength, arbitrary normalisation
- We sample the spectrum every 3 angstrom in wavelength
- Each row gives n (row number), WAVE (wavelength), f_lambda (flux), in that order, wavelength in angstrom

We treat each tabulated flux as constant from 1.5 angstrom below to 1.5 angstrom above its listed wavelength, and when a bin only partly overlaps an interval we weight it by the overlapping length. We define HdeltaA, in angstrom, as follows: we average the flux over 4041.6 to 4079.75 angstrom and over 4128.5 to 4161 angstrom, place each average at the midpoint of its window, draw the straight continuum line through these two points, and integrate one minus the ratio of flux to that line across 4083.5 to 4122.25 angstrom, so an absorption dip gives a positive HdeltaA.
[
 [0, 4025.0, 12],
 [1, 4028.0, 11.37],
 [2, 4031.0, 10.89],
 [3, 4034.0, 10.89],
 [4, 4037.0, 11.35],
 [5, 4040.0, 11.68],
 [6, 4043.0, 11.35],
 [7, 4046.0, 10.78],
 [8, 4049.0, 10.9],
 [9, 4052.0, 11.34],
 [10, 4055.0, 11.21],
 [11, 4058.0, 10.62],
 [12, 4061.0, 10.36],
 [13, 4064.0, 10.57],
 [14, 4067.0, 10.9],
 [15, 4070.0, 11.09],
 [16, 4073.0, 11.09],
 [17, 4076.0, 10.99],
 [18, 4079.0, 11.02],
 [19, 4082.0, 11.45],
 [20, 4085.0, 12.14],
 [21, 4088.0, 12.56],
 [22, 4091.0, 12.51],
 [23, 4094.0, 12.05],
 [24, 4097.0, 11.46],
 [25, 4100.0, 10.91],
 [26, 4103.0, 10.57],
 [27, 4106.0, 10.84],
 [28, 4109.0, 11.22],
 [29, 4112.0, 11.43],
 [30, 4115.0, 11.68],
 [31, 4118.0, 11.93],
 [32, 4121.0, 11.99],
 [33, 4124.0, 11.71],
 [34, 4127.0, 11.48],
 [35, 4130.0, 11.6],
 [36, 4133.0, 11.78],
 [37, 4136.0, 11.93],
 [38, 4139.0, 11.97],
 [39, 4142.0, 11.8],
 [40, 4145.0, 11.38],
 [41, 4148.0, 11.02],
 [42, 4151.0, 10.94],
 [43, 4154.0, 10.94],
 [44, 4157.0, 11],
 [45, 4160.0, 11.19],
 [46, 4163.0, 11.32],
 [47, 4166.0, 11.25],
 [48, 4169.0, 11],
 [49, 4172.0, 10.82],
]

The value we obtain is -1.59 angstrom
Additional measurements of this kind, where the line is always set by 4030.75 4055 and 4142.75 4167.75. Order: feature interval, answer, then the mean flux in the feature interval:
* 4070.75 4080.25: 0.1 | 11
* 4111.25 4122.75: -0.6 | 11.8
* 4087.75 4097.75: -0.9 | 12.1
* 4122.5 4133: -0.4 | 11.6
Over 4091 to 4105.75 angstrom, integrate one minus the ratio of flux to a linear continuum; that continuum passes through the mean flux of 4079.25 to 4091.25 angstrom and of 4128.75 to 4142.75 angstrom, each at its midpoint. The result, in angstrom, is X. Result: 0.8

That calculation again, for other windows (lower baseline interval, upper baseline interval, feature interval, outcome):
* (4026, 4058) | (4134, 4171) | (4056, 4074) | 0.7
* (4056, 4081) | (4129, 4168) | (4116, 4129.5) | -0.7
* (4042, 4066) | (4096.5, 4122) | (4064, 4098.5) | -1.3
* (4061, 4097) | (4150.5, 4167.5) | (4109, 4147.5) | -1.5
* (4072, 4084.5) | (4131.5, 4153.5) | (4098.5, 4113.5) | 0.5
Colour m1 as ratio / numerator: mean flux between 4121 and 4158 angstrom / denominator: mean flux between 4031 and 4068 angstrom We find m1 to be 1.05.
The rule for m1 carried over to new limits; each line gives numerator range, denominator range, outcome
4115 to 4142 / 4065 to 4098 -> 1.02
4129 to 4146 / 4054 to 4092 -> 1.04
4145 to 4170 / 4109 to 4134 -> 0.95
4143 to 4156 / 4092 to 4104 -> 0.98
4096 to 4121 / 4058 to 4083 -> 1.04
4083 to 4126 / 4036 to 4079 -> 1.06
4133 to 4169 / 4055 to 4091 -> 1.01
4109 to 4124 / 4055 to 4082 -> 1.07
